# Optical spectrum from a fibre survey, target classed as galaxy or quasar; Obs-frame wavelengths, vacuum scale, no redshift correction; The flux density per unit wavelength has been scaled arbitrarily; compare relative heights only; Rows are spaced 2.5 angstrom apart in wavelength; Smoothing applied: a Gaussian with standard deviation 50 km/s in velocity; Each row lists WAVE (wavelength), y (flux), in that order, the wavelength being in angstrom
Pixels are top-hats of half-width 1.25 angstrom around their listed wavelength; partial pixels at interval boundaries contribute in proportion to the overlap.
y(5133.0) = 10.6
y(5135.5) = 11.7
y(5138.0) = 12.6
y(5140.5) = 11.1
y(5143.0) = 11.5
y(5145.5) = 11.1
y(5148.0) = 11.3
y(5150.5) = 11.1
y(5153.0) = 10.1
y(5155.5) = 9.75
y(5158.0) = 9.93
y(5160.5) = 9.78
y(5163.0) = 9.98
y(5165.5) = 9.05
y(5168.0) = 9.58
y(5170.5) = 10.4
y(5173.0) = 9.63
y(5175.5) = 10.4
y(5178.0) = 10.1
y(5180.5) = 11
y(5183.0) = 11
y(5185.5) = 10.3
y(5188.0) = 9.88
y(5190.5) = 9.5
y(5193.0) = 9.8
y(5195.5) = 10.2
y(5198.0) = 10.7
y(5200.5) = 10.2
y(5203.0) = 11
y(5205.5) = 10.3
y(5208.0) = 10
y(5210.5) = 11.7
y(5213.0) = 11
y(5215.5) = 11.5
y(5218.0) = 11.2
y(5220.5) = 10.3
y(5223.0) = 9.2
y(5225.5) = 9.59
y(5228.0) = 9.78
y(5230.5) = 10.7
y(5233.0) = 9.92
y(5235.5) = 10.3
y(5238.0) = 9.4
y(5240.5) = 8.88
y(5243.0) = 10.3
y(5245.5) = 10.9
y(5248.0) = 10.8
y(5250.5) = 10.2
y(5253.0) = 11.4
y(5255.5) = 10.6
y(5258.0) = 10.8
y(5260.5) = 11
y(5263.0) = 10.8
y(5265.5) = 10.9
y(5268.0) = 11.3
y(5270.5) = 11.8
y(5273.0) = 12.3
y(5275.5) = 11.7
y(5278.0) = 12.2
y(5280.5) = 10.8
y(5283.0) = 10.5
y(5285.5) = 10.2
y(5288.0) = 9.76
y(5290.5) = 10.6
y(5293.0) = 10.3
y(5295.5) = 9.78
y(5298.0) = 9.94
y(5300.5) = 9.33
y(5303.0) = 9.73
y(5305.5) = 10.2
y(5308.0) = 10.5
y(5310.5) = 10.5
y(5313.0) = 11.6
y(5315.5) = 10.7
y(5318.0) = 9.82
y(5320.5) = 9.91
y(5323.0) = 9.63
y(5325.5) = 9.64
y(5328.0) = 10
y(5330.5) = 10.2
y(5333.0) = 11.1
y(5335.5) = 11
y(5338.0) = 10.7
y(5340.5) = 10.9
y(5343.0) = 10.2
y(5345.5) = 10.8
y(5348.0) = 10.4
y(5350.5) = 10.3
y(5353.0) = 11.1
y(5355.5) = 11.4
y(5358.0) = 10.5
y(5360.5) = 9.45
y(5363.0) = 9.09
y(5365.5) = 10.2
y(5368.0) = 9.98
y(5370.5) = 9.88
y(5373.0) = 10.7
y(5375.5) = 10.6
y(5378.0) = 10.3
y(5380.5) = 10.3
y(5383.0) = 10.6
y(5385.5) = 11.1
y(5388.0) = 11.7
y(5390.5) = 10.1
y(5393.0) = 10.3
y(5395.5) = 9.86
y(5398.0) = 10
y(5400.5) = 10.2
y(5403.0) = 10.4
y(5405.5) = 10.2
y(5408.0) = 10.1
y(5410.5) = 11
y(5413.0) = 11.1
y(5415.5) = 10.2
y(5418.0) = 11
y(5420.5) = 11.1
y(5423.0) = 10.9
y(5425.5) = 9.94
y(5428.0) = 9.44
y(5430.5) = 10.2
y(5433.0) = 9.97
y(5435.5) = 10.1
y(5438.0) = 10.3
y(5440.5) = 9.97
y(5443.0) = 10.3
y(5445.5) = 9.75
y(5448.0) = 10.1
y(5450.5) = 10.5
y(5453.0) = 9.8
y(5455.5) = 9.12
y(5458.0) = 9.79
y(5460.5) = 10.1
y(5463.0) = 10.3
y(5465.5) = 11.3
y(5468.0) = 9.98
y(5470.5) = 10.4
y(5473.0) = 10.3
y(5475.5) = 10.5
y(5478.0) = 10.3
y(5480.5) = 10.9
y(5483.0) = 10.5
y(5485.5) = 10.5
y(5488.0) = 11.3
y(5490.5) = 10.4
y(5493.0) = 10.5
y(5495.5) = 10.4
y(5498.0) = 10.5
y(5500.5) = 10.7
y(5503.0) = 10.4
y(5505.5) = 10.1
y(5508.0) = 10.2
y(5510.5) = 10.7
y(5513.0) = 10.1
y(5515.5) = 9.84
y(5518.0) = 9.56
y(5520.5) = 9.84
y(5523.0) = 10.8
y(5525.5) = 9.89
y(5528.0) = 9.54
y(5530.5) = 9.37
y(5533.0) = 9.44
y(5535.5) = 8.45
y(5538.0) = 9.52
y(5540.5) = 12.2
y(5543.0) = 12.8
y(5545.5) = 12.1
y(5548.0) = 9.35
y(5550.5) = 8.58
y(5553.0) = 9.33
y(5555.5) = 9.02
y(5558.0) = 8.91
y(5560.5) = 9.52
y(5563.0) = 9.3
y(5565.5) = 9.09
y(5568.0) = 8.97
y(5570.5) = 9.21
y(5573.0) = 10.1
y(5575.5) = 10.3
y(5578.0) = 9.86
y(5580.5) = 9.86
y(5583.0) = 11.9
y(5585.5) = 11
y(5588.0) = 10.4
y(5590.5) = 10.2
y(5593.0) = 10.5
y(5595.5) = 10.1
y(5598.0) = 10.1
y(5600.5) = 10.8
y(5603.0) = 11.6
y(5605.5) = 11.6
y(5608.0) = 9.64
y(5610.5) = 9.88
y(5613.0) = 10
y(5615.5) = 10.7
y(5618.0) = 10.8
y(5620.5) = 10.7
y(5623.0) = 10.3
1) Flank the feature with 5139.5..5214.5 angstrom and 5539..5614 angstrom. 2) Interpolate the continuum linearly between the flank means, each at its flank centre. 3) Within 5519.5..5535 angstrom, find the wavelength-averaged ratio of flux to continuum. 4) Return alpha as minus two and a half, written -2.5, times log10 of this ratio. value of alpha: 0.05 mag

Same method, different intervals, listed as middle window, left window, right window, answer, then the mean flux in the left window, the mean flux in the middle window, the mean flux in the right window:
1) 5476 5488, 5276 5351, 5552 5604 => -0.05 mag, 10.4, 10.6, 10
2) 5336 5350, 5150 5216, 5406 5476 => -0.04 mag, 10.3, 10.6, 10.3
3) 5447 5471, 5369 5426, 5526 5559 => 0.01 mag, 10.5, 10.1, 9.9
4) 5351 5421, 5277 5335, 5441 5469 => -0.03 mag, 10.3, 10.4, 10.1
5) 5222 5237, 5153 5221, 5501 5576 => 0.04 mag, 10.3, 9.92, 9.89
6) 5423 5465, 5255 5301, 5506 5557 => 0.03 mag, 10.8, 10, 10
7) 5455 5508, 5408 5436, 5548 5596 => -0.02 mag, 10.4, 10.4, 9.78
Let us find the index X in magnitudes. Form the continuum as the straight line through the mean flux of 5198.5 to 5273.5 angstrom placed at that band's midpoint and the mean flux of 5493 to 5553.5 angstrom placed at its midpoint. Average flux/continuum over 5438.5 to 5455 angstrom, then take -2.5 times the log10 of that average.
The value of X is 0.026 mag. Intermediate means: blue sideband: 10.6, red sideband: 10.2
